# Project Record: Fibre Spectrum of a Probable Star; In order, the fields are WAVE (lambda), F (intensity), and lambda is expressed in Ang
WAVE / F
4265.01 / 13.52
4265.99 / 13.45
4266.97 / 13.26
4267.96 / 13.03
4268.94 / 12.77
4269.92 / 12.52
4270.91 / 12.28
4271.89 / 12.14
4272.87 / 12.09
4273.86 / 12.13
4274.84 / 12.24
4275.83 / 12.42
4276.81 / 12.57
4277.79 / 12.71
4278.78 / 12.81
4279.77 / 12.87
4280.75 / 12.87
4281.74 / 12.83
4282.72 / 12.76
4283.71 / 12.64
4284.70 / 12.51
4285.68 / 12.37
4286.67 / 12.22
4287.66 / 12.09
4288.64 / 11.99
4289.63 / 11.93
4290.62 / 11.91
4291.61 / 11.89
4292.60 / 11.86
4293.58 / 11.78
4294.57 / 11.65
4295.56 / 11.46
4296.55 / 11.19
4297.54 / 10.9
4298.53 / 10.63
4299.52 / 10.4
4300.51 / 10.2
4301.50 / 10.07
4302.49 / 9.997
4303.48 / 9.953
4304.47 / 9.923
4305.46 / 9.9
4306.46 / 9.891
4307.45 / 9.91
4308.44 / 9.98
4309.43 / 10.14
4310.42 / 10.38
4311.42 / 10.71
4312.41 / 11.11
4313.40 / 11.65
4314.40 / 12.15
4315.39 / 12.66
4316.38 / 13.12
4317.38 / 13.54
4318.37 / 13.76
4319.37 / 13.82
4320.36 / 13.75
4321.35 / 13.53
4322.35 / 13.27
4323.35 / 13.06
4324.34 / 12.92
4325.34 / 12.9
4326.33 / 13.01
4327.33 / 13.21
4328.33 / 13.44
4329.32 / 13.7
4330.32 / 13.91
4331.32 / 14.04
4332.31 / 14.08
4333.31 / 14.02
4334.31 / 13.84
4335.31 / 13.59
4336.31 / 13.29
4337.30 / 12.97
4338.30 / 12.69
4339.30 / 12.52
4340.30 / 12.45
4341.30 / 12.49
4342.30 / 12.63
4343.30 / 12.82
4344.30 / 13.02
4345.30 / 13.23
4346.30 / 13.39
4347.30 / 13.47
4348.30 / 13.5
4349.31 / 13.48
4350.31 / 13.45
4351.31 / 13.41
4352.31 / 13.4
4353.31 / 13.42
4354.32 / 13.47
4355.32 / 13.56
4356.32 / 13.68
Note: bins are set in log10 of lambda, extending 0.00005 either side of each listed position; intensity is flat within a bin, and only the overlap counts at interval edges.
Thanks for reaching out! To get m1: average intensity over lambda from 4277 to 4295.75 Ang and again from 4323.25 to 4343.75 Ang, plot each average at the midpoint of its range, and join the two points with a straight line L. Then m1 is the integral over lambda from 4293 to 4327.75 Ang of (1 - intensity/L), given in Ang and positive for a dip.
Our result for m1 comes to 3.2 Ang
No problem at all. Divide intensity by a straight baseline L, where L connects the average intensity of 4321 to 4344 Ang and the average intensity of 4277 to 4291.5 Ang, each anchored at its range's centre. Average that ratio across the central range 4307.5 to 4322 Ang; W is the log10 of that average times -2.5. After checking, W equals 0.07 mag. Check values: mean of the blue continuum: 12.4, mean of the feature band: 12.1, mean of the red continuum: 13.2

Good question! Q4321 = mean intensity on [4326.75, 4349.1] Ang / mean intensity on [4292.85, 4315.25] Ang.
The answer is 1.2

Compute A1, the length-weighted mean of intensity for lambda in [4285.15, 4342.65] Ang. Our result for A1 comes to 12.1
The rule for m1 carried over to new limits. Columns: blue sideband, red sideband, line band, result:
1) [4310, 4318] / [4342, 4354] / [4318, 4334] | -1.4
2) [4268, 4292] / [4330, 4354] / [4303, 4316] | 2.2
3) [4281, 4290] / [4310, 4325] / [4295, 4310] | 2.7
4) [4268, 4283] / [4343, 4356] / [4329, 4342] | -0.1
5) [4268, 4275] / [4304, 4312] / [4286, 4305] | -0.5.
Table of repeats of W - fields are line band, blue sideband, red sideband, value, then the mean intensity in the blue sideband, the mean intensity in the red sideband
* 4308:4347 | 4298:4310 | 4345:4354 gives -0.094 mag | 10.1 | 13.4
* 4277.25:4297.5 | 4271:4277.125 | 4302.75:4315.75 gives -0.050 mag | 12.3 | 10.6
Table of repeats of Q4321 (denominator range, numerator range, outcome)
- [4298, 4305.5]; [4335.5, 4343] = 1.26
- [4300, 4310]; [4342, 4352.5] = 1.33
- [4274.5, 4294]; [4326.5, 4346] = 1.07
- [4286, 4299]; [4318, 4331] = 1.15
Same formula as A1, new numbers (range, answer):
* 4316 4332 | 13.4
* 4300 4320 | 11.2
